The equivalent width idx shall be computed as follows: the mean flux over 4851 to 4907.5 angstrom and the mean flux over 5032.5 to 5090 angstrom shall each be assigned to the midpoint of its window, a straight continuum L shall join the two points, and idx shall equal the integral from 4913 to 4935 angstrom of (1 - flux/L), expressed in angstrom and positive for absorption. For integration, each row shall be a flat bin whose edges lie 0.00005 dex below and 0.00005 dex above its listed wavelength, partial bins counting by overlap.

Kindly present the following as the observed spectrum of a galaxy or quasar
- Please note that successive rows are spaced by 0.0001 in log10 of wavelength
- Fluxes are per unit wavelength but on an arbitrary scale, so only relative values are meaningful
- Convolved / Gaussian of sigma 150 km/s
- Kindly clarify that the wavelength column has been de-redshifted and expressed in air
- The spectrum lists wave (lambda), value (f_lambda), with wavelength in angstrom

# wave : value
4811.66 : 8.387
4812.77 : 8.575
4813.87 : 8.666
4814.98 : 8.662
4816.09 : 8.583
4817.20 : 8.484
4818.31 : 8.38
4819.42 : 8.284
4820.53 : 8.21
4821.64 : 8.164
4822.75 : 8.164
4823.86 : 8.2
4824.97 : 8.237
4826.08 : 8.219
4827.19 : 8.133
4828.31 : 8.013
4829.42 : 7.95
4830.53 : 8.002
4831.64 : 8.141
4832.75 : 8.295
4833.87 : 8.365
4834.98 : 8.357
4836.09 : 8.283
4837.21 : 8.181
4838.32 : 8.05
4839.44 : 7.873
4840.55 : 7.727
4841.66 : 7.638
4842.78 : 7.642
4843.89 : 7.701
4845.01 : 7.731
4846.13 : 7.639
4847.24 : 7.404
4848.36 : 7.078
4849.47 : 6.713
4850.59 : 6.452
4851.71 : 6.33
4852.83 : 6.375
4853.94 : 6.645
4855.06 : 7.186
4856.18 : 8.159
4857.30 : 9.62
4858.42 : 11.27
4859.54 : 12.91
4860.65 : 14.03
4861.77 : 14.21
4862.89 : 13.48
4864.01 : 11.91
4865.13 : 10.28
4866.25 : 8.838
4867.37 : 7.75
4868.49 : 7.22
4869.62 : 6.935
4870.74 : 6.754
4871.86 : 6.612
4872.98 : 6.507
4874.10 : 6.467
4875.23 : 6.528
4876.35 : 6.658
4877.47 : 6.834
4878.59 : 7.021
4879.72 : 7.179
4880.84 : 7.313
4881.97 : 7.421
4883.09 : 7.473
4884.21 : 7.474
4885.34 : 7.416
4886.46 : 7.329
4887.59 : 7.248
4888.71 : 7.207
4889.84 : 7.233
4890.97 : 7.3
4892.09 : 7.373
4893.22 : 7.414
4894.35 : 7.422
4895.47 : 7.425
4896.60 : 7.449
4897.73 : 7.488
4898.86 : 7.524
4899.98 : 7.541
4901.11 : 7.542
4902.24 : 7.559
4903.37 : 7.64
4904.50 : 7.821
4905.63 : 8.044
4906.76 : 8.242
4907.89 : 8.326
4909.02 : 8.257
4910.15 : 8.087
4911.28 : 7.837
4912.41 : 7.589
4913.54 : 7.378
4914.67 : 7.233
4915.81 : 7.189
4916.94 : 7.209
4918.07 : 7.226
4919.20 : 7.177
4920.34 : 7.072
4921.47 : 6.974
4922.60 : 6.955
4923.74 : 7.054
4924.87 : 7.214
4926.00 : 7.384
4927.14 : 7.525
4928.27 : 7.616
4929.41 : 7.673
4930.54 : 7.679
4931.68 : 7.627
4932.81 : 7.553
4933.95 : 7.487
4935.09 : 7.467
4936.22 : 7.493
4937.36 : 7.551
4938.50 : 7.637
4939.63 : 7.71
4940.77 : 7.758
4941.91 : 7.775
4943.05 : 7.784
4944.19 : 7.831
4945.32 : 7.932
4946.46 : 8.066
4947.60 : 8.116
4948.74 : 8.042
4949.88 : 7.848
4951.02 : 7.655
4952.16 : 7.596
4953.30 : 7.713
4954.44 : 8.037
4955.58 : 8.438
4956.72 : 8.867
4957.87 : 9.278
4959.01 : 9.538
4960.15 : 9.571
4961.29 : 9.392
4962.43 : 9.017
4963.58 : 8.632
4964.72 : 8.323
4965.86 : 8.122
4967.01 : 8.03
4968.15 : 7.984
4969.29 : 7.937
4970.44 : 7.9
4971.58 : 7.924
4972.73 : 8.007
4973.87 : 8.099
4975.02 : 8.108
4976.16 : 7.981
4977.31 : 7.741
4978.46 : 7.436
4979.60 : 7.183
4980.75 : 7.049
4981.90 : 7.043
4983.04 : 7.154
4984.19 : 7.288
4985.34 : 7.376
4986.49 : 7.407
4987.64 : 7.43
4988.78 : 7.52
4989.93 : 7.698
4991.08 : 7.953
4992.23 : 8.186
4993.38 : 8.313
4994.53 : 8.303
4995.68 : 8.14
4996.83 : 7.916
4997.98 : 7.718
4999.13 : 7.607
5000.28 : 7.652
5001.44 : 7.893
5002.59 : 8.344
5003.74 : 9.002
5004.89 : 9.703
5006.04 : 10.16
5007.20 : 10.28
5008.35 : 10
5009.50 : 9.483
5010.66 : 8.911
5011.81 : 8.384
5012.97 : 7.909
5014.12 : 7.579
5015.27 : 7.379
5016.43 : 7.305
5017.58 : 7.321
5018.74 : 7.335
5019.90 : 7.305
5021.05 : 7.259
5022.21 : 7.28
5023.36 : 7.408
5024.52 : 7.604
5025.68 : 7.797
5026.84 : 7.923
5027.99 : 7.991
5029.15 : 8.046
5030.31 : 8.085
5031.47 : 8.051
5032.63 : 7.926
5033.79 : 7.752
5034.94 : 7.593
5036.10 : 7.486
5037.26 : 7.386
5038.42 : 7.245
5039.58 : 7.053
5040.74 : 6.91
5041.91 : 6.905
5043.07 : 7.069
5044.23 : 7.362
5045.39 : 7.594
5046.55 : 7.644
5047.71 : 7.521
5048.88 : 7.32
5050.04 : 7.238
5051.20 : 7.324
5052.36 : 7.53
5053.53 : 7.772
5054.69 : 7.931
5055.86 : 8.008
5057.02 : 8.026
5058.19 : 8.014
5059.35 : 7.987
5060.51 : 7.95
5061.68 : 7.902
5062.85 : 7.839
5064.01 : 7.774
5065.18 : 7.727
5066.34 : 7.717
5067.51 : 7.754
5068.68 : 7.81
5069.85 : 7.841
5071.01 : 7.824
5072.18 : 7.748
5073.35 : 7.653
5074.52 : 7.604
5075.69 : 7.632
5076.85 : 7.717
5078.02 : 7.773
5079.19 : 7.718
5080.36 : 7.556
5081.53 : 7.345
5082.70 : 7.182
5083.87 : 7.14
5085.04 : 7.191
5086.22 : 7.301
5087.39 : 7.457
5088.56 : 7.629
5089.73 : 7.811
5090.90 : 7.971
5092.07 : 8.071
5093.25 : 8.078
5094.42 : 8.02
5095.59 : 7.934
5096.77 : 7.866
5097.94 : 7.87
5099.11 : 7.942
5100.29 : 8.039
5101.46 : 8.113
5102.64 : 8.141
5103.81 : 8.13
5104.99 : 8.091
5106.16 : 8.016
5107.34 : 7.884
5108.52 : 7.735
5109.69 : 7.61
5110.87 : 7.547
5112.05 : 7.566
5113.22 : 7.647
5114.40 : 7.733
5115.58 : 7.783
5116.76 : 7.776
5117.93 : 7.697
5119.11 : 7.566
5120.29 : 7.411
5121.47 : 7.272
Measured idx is 1.70 angstrom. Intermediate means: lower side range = 8.07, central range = 7.33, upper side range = 7.58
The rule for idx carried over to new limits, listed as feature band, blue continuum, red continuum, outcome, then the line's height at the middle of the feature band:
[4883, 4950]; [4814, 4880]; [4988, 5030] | 5.2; 8.2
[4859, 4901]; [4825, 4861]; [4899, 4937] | -1.4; 7.85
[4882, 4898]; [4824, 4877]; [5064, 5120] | 1.6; 8.21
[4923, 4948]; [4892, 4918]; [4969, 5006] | 0.3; 7.72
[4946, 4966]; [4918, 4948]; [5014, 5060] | -2.5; 7.54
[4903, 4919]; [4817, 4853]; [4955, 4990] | 0.5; 7.96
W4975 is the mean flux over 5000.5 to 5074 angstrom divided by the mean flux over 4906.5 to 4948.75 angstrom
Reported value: 1.0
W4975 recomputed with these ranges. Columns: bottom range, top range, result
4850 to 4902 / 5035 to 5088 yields 0.94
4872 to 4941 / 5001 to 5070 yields 1.06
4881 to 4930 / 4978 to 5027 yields 1.06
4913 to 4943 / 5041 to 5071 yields 1.03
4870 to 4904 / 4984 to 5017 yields 1.14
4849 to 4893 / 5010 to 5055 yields 0.93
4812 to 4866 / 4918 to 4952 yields 0.88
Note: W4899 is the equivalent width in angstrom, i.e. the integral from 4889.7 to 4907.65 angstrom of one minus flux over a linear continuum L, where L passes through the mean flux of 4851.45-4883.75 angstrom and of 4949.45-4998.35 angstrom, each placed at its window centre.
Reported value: 1.7 angstrom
